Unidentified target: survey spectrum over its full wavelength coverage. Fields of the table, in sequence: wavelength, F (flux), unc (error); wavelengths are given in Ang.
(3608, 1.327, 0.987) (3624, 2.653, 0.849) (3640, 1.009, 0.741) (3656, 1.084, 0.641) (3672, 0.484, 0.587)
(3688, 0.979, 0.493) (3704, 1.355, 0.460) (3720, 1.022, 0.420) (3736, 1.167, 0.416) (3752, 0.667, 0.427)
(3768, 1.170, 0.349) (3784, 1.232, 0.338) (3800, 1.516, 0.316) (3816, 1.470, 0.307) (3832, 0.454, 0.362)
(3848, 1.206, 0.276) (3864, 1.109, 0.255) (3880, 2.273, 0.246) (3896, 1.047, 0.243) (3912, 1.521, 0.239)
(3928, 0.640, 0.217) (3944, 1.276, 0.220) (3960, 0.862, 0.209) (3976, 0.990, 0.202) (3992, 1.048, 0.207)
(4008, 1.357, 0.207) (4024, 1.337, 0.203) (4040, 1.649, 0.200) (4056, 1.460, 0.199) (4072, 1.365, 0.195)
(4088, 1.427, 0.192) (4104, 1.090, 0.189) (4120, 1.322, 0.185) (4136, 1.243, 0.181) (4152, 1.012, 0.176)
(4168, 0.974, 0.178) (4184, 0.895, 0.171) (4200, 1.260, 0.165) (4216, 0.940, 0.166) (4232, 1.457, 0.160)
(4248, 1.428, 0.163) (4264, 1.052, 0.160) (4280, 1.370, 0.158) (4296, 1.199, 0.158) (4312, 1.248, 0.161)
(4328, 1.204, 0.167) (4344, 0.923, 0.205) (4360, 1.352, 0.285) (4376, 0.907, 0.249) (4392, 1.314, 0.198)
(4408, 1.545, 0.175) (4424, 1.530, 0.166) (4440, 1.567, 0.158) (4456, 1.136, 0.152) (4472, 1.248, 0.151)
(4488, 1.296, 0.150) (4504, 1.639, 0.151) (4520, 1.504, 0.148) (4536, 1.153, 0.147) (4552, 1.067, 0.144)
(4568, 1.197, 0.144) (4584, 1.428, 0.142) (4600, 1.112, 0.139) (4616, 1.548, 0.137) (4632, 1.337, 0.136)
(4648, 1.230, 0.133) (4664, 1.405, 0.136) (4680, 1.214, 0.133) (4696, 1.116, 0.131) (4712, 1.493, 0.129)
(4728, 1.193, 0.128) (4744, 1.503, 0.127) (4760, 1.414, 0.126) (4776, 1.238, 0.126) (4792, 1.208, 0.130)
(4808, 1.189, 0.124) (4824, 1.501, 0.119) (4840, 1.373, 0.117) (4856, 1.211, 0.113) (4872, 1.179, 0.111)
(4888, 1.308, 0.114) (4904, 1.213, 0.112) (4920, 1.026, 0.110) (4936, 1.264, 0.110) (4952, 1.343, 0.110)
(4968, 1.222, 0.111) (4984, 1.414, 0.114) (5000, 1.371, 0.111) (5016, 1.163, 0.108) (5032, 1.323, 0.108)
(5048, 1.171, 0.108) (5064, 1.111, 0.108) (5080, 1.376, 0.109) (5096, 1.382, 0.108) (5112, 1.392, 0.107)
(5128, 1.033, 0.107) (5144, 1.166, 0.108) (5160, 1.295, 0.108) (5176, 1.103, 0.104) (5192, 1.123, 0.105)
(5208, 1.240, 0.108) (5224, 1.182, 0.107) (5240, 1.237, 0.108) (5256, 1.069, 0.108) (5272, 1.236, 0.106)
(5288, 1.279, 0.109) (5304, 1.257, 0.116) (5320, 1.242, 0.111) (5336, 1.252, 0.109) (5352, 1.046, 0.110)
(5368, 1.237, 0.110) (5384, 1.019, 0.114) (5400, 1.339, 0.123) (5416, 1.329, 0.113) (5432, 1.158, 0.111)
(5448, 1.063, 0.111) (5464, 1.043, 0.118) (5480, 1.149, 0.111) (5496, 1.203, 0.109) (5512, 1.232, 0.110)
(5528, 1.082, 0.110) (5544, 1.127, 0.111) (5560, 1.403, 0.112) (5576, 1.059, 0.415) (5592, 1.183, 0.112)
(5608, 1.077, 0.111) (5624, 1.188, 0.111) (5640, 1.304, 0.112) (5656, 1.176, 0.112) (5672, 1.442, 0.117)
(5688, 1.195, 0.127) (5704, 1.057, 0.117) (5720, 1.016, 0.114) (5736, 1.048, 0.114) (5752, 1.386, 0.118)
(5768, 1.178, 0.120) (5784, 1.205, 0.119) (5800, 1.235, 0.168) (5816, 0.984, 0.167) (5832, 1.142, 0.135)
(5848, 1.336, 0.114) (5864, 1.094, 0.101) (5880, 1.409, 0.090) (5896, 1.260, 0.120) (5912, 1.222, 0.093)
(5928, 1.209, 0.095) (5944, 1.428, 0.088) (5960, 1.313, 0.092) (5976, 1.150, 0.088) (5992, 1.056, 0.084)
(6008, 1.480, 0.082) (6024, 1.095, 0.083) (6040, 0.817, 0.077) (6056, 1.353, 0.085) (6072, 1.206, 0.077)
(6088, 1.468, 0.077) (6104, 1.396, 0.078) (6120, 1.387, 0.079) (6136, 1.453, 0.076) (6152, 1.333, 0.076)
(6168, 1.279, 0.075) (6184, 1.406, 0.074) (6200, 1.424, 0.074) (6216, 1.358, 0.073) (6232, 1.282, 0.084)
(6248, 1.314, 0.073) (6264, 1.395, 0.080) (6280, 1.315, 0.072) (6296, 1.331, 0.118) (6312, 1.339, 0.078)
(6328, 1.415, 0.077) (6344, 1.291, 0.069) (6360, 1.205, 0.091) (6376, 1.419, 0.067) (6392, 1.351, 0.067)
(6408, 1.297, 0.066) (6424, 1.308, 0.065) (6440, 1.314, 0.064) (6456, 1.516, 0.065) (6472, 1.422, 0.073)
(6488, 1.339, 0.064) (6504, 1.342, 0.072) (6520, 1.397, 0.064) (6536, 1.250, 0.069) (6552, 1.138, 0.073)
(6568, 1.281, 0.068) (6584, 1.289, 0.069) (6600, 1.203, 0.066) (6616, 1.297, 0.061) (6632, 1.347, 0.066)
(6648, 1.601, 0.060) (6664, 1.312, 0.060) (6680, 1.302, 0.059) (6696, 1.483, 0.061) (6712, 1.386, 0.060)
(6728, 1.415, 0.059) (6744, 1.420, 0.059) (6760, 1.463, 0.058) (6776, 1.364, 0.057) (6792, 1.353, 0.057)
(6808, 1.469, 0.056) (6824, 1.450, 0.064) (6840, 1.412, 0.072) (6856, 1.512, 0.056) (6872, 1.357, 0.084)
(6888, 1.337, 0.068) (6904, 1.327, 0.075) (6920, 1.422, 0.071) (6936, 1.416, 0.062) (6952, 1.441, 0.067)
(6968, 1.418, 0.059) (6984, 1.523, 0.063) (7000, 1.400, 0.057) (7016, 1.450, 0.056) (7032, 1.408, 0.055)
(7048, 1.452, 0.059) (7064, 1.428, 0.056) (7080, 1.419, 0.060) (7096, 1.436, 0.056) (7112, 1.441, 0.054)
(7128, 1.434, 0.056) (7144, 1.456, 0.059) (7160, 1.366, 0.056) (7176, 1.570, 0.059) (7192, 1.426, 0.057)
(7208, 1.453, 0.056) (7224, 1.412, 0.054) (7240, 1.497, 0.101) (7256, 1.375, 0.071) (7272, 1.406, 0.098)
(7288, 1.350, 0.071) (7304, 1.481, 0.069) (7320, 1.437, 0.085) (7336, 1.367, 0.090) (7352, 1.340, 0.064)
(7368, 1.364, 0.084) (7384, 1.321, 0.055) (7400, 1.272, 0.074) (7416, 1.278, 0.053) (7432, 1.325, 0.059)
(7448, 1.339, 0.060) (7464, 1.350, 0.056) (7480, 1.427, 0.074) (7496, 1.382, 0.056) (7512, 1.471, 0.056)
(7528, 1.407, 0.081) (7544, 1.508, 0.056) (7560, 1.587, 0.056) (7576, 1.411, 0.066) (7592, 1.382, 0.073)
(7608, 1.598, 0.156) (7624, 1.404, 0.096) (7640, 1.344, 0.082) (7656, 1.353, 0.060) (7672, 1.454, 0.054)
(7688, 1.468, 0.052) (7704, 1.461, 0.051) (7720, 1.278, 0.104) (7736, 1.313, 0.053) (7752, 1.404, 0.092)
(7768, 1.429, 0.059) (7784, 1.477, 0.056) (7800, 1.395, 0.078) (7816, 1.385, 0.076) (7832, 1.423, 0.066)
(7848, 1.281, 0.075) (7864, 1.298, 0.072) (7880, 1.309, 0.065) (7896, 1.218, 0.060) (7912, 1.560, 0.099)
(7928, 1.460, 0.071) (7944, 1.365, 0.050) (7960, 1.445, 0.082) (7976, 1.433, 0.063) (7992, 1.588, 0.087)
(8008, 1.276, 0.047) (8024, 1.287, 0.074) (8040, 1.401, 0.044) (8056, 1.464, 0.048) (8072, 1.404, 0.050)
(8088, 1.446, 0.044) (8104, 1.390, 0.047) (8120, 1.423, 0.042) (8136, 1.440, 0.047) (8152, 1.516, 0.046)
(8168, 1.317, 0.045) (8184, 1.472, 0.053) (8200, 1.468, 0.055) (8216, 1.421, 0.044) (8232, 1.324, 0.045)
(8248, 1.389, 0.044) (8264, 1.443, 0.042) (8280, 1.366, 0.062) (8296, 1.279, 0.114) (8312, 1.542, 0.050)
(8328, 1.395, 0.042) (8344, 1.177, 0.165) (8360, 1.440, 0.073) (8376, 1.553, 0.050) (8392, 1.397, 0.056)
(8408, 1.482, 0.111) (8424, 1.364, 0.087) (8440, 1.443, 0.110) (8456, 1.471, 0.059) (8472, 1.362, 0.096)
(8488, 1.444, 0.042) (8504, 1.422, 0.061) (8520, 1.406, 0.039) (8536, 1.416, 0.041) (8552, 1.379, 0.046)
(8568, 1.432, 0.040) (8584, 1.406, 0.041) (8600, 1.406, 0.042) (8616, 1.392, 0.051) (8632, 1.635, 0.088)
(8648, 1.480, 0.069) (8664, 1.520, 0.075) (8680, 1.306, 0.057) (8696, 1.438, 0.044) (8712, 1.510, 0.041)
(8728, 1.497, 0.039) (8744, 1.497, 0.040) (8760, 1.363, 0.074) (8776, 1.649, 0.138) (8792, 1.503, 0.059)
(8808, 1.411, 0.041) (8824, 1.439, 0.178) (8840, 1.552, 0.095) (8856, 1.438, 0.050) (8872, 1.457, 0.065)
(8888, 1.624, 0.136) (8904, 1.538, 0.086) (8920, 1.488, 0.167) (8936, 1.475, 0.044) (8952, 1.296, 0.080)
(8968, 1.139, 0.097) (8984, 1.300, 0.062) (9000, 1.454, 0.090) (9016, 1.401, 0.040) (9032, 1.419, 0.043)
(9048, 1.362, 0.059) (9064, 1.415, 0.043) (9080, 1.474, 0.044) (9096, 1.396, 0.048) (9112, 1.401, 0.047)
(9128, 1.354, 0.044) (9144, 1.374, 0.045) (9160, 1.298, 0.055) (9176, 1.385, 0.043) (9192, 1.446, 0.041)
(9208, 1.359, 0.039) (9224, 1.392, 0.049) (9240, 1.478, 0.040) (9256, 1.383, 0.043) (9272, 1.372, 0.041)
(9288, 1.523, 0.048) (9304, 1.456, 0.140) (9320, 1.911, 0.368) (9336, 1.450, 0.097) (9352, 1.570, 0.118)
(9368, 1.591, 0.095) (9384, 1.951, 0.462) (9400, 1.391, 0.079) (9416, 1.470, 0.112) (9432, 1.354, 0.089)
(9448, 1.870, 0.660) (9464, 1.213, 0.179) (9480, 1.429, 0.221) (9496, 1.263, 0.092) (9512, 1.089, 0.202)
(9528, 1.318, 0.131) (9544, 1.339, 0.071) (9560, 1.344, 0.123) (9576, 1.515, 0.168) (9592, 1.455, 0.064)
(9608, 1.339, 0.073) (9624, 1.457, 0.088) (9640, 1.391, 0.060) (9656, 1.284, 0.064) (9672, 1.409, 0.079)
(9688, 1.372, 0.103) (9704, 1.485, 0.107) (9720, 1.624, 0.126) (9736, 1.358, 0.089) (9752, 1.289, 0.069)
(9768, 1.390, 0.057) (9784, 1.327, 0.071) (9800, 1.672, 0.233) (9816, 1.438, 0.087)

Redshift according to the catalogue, 0.521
